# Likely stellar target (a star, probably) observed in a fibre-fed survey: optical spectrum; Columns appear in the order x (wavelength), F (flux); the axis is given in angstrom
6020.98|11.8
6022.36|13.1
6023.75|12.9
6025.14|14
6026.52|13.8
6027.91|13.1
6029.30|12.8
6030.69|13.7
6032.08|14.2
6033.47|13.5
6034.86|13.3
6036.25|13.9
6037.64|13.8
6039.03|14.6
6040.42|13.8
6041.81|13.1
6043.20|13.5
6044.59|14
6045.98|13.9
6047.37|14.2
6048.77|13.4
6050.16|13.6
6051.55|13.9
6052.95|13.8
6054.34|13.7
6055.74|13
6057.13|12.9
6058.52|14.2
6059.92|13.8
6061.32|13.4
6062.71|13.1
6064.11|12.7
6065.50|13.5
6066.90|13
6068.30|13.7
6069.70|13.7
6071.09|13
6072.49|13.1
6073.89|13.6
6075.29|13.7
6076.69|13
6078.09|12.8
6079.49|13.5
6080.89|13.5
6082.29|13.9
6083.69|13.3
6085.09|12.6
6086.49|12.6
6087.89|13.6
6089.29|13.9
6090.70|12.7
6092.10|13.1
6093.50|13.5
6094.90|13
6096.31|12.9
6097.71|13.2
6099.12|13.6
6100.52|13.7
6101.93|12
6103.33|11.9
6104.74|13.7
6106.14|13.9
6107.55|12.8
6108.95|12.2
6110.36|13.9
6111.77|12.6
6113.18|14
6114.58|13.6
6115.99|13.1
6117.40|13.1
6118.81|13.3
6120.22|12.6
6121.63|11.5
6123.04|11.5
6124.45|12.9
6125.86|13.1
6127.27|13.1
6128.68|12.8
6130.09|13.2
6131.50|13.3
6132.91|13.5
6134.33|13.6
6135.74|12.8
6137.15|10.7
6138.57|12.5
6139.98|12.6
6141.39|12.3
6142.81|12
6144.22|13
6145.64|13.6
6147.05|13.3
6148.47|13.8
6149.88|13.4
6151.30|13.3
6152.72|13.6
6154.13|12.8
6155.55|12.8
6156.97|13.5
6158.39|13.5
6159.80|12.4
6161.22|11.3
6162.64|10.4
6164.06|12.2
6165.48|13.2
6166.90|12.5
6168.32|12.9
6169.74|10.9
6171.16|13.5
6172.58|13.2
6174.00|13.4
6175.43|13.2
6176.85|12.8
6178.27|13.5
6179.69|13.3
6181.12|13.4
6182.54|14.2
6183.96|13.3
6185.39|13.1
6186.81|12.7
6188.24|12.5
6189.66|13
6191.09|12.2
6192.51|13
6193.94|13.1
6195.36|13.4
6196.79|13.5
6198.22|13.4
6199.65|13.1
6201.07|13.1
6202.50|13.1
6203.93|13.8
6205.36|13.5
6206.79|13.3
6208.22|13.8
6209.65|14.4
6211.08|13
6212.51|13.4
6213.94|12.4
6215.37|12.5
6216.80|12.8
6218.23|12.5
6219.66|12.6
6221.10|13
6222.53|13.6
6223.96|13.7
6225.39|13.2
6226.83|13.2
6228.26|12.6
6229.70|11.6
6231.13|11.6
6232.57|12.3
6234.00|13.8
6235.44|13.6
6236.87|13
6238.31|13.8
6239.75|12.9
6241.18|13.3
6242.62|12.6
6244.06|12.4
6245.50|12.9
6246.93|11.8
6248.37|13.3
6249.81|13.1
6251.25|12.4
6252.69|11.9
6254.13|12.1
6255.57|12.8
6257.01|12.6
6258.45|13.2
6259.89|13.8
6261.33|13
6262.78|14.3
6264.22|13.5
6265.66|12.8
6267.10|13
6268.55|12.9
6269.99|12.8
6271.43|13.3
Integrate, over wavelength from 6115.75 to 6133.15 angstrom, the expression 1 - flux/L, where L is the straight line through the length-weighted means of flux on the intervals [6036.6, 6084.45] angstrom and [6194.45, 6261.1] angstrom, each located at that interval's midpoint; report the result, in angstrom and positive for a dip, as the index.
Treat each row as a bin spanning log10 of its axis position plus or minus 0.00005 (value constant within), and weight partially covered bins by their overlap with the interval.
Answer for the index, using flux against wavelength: 0.65 angstrom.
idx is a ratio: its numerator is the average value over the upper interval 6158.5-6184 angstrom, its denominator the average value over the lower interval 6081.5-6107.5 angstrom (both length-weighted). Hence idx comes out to 0.97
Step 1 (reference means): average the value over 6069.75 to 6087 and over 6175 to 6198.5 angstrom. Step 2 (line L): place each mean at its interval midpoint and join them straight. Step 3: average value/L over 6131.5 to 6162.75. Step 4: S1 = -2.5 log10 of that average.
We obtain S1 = 0.03 mag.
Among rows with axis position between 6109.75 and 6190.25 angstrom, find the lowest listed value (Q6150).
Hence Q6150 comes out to 10.4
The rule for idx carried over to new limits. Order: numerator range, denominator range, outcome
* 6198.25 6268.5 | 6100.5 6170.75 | 1.02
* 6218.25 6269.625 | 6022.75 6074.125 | 0.95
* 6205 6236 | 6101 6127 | 1.01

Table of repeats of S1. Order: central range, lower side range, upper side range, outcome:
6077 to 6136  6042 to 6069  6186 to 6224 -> 0.03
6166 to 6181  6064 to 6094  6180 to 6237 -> 0.02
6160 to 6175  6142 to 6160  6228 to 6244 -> 0.06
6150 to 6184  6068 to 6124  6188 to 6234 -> 0.02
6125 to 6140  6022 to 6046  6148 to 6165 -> 0.01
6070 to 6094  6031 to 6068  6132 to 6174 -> 0.01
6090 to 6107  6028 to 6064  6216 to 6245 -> 0.03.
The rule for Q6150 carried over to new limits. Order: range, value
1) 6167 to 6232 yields 10.9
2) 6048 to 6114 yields 11.9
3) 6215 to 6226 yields 12.5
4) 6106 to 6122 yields 11.5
